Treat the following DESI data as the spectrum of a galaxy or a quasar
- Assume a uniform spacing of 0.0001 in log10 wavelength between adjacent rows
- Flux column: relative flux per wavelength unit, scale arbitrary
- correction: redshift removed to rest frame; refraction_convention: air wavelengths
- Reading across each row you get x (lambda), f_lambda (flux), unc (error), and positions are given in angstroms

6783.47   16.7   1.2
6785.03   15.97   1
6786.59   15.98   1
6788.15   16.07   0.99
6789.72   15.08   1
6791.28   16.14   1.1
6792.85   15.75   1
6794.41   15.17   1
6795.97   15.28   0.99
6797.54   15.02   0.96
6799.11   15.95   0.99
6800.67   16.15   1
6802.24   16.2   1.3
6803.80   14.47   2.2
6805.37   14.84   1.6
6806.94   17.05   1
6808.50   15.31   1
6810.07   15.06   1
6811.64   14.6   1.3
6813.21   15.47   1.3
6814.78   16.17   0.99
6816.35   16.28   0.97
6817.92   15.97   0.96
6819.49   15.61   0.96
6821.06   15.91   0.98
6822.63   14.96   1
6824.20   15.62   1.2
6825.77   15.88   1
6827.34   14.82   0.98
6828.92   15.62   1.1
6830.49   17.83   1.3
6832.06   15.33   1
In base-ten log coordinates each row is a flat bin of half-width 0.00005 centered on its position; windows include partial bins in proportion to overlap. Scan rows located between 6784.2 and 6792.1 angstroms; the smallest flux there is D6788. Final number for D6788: 15.08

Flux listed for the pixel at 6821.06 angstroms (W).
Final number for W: 15.91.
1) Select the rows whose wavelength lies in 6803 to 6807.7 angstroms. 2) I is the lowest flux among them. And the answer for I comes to 14.47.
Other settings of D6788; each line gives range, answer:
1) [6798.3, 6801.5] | 15.95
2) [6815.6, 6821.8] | 15.61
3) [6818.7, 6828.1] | 14.82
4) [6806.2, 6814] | 14.6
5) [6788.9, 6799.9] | 15.02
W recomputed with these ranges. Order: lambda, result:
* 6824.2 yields 15.62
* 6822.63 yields 14.96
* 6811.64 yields 14.6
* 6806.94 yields 17.05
